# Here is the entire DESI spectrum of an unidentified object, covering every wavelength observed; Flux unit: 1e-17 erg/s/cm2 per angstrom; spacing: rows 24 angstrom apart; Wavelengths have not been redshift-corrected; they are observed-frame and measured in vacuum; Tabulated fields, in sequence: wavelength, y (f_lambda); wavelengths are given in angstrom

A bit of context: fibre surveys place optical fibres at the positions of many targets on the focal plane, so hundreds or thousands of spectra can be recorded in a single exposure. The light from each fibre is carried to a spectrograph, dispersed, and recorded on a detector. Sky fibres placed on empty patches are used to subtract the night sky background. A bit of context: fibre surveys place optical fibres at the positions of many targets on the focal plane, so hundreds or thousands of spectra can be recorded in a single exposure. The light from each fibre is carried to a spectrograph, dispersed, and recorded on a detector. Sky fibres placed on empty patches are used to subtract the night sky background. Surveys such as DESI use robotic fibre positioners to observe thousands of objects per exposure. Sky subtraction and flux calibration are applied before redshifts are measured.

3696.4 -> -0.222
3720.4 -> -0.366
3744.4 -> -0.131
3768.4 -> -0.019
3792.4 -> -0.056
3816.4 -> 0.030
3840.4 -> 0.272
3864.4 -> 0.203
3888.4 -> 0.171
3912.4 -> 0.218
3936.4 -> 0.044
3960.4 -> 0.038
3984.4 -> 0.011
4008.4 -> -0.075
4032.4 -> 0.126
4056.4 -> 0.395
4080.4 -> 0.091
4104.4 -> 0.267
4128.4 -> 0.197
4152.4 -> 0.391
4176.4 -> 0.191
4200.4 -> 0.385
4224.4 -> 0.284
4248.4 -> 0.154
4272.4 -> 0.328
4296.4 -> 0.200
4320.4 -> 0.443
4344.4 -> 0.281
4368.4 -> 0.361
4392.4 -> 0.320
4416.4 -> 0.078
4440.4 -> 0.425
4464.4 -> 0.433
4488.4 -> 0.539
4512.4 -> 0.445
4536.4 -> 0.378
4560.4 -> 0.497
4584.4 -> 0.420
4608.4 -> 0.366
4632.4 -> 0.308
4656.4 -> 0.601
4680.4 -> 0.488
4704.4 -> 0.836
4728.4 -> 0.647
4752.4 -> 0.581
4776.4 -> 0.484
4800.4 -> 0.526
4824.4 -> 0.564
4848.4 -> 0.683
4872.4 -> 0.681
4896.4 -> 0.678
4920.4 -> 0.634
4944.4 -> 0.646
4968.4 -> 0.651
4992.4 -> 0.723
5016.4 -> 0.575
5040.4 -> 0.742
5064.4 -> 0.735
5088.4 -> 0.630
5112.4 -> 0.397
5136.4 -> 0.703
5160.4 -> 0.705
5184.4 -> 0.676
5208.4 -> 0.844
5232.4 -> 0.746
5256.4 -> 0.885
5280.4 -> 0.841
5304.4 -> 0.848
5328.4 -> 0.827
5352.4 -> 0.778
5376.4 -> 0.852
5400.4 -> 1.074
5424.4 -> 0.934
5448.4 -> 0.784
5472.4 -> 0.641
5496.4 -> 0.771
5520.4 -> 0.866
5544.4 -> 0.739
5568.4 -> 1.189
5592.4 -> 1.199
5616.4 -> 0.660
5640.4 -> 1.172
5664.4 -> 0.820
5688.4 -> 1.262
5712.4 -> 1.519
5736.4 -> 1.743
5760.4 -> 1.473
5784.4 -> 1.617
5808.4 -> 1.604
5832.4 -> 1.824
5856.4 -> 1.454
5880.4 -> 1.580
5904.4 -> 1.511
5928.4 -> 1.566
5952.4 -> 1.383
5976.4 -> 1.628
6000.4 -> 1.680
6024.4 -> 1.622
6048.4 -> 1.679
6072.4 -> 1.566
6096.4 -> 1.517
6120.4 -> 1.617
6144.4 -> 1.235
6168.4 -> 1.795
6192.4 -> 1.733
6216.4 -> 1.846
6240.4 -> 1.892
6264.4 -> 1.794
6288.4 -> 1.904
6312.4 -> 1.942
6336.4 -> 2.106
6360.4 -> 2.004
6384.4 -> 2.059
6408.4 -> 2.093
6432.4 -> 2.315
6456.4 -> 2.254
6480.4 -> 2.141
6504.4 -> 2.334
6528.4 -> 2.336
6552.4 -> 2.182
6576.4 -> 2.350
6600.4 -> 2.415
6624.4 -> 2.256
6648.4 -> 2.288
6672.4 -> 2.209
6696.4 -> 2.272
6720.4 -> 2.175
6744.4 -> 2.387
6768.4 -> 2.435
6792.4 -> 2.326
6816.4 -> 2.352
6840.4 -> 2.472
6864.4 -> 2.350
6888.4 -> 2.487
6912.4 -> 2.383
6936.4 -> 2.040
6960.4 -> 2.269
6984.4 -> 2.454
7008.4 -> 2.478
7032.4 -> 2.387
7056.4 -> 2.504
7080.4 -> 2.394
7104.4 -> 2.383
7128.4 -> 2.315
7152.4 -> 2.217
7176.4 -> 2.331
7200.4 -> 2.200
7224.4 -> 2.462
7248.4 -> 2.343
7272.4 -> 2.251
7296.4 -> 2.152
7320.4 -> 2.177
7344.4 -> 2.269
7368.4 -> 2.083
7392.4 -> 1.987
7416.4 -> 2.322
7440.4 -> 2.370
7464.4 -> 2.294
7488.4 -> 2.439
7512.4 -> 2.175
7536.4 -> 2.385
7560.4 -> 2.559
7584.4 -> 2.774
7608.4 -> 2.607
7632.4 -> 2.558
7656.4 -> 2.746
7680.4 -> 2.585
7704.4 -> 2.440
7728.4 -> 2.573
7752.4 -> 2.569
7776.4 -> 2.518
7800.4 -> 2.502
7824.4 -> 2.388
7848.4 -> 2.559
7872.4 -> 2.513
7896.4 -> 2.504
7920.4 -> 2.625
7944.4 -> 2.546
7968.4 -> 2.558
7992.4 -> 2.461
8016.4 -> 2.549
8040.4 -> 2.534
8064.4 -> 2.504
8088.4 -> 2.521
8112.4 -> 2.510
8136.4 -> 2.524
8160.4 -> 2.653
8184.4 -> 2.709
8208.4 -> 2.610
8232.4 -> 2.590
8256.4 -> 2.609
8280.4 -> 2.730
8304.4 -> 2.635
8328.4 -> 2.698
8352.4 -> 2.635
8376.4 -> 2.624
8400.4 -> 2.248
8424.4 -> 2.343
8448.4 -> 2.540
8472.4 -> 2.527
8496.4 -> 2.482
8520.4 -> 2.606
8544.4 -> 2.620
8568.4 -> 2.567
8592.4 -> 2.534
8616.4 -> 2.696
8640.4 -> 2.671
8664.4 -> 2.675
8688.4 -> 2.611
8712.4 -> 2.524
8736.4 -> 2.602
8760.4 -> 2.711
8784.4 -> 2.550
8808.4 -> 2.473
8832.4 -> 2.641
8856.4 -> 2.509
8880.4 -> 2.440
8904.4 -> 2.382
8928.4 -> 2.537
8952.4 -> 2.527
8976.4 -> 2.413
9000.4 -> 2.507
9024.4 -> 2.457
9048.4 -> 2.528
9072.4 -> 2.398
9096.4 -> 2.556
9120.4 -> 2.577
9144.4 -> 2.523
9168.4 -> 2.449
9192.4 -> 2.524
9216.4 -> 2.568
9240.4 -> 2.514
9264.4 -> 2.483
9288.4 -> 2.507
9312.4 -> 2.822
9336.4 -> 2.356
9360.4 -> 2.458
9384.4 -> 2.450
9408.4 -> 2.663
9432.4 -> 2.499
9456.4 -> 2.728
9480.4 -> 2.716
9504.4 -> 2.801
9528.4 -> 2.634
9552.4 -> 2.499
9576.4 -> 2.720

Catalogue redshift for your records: 0.427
